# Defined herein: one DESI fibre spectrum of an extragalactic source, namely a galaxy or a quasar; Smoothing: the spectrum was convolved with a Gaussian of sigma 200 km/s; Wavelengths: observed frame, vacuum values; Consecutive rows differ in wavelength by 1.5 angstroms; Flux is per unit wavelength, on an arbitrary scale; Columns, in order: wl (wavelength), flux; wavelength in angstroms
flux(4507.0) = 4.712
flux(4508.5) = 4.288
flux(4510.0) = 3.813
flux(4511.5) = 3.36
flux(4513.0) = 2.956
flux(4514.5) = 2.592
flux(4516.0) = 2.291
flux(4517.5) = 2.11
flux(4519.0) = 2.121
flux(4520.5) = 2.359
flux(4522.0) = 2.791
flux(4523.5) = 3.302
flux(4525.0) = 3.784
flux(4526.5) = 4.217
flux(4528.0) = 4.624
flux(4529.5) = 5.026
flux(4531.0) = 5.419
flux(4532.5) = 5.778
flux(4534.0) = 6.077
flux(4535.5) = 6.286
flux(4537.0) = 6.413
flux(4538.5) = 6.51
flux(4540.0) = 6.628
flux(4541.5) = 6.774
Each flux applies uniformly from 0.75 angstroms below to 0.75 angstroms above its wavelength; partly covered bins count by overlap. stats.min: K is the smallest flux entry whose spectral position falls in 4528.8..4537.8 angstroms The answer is 5.026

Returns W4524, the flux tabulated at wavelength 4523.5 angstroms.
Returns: 3.302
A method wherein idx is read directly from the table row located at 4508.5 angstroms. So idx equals 4.288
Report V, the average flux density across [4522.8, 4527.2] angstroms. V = 3.77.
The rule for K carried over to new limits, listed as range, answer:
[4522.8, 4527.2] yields 3.302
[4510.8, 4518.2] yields 2.11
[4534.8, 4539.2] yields 6.286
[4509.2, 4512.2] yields 3.36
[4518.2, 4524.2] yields 2.121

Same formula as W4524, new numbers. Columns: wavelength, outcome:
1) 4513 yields 2.956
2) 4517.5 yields 2.11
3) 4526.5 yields 4.217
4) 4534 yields 6.077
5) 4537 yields 6.413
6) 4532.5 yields 5.778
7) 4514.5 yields 2.592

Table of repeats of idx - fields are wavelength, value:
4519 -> 2.121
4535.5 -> 6.286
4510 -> 3.813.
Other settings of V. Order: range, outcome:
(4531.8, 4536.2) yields 6.05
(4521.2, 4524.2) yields 3.03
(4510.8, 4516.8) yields 2.79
